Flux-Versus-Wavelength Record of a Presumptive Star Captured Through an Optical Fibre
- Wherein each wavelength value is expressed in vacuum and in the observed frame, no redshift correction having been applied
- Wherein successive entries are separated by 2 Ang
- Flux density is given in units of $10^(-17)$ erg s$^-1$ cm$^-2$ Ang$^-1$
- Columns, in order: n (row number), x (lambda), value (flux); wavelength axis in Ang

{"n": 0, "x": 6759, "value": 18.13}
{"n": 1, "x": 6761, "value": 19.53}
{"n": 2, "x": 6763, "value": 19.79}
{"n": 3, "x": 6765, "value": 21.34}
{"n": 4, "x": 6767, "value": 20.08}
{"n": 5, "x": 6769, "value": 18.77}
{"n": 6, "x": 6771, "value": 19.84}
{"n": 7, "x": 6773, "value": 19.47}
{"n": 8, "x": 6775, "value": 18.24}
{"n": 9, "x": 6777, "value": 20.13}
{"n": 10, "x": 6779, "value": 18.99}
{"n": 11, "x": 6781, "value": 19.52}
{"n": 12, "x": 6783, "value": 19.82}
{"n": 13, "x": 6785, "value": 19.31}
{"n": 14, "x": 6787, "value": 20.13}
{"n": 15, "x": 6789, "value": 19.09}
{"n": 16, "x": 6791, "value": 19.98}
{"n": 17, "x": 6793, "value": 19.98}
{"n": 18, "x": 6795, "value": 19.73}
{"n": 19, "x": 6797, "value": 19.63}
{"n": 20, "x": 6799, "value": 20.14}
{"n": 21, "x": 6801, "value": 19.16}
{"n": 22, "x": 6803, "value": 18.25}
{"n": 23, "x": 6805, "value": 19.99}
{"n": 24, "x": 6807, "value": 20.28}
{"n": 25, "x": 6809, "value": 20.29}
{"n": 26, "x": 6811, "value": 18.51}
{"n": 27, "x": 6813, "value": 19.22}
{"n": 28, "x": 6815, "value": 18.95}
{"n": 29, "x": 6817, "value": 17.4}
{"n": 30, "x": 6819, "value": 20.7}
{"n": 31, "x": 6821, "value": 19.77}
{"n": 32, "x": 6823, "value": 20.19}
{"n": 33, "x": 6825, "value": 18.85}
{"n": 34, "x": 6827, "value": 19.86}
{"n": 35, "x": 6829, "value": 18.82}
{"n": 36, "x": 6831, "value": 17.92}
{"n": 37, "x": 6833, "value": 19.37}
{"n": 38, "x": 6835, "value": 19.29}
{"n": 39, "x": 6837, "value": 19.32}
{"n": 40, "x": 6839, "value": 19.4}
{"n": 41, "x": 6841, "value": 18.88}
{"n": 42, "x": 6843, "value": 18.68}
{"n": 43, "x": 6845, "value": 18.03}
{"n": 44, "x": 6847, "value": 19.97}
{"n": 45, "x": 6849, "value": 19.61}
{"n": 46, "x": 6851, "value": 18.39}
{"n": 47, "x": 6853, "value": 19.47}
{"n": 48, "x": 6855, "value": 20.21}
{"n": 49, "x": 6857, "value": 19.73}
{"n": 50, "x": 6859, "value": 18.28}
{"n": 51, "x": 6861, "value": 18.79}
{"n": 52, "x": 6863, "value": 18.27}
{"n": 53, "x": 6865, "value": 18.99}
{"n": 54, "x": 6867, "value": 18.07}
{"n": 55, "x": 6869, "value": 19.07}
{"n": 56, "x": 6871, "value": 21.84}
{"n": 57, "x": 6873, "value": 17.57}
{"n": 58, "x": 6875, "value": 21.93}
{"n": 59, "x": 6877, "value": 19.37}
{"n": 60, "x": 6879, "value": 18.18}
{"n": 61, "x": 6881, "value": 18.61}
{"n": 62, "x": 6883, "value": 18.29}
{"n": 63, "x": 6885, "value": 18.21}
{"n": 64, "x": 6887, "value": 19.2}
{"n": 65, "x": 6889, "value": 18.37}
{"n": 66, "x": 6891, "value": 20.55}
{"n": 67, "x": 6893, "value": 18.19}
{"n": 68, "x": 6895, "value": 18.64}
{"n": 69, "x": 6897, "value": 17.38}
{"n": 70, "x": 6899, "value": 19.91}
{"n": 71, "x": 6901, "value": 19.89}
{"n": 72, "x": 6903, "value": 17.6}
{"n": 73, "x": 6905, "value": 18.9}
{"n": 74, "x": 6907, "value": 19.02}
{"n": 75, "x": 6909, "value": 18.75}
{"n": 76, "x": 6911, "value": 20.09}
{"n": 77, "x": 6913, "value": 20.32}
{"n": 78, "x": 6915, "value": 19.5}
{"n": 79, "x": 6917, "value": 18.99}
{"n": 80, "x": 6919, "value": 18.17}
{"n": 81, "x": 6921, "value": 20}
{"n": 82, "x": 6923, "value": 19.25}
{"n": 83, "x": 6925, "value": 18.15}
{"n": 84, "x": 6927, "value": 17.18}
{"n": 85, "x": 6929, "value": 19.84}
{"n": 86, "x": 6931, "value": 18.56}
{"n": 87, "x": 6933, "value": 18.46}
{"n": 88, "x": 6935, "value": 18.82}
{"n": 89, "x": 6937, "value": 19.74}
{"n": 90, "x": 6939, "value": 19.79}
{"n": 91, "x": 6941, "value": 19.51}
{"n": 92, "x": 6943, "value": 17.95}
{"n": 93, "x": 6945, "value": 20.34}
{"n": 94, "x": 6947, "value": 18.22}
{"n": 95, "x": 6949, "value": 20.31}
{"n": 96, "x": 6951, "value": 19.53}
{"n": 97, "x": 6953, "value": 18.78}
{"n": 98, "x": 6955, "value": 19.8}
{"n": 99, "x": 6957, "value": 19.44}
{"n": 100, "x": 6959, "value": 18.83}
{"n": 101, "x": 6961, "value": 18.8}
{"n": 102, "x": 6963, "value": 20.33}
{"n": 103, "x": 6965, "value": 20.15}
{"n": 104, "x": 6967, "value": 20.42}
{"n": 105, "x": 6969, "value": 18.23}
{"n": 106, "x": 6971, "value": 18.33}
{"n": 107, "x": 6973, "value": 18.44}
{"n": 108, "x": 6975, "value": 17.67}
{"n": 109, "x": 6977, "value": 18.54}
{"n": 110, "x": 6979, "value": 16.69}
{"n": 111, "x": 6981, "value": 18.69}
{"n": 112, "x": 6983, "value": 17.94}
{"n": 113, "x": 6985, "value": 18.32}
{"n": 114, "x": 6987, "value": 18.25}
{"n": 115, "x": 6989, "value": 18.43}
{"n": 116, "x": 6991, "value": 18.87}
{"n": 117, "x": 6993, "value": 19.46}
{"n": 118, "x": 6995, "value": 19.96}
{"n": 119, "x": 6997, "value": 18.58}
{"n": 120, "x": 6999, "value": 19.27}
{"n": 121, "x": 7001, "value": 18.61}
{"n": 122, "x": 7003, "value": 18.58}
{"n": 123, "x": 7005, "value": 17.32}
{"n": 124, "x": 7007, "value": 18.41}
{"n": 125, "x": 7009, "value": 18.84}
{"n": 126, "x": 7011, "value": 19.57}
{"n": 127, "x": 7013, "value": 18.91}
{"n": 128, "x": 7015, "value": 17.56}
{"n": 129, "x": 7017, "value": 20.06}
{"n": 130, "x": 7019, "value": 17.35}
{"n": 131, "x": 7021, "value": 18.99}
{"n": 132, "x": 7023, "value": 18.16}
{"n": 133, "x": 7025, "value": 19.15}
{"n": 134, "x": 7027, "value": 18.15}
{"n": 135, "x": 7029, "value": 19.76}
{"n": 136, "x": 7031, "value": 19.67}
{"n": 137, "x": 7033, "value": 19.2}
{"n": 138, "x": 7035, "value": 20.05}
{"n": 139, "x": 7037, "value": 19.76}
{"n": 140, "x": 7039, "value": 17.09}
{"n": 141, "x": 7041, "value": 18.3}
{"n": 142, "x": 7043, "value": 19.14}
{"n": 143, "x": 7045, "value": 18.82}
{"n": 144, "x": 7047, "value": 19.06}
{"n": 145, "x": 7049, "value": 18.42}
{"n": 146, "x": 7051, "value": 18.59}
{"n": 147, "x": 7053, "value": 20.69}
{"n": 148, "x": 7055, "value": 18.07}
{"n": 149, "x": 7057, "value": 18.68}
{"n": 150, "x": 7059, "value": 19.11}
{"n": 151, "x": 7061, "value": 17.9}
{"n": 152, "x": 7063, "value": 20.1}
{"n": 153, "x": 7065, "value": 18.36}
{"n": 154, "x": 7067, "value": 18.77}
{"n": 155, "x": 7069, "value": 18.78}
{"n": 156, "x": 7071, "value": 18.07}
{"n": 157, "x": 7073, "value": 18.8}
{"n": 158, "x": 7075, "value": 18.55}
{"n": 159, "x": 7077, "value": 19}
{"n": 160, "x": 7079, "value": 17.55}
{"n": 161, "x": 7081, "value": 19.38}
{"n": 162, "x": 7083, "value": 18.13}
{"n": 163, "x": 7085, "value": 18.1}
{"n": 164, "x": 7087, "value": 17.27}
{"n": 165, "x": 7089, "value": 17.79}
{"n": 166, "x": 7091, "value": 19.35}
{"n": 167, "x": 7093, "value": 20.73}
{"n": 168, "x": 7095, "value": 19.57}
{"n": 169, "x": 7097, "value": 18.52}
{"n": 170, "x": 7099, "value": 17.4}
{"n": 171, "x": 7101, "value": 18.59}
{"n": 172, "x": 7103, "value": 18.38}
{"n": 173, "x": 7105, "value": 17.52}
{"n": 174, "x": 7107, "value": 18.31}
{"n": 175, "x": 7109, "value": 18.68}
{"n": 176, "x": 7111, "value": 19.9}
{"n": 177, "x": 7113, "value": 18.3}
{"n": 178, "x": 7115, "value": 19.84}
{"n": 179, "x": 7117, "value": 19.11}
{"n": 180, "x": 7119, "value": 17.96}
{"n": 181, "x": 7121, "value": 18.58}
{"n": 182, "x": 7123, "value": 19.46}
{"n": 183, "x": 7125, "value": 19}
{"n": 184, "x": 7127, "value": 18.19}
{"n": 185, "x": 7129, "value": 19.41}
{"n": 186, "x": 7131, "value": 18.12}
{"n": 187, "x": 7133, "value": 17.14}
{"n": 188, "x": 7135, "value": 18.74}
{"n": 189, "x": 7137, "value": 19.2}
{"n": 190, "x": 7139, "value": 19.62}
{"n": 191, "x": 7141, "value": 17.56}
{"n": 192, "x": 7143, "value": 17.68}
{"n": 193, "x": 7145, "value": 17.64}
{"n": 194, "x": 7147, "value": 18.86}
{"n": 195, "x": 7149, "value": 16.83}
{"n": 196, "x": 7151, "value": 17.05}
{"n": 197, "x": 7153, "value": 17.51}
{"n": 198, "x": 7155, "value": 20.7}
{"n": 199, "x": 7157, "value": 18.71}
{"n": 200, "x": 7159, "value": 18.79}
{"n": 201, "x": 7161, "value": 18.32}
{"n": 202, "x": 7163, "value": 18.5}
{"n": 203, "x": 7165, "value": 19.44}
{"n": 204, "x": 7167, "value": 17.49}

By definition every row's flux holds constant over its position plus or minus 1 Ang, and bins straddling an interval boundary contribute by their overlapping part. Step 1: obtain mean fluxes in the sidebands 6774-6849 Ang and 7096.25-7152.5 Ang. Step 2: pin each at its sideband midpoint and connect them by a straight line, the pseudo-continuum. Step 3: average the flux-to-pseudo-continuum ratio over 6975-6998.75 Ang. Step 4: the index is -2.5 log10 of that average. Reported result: 0.02 mag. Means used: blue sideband 19.3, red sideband 18.4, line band 18.5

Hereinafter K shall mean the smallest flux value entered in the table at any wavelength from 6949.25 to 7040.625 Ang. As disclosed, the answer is 16.69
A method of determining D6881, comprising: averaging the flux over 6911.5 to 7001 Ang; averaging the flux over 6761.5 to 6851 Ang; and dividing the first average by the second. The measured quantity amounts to 0.98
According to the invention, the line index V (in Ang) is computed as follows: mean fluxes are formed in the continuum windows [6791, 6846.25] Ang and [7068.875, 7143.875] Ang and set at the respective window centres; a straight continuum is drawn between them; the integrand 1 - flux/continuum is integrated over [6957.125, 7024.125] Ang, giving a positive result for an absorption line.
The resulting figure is 0.6 Ang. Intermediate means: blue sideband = 19.3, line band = 18.7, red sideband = 18.6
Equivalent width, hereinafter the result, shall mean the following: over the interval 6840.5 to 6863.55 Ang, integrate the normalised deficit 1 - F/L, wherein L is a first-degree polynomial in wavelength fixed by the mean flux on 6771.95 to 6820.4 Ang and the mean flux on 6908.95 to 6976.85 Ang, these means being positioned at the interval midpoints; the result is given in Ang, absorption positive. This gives 0.3 Ang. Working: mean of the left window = 19.5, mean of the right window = 19.1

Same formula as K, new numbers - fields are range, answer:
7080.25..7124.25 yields 17.27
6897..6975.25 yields 17.18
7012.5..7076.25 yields 17.09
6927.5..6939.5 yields 18.46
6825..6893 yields 17.57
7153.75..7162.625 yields 18.32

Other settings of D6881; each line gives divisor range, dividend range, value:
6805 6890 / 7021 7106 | 0.98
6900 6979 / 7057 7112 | 0.98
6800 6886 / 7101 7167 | 0.97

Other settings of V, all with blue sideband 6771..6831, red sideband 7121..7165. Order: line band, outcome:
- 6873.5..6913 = 0.3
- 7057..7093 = 0.1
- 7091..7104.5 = -0.2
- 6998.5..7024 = 0.4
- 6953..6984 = 0.2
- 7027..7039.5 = -0.3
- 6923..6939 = 0.2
